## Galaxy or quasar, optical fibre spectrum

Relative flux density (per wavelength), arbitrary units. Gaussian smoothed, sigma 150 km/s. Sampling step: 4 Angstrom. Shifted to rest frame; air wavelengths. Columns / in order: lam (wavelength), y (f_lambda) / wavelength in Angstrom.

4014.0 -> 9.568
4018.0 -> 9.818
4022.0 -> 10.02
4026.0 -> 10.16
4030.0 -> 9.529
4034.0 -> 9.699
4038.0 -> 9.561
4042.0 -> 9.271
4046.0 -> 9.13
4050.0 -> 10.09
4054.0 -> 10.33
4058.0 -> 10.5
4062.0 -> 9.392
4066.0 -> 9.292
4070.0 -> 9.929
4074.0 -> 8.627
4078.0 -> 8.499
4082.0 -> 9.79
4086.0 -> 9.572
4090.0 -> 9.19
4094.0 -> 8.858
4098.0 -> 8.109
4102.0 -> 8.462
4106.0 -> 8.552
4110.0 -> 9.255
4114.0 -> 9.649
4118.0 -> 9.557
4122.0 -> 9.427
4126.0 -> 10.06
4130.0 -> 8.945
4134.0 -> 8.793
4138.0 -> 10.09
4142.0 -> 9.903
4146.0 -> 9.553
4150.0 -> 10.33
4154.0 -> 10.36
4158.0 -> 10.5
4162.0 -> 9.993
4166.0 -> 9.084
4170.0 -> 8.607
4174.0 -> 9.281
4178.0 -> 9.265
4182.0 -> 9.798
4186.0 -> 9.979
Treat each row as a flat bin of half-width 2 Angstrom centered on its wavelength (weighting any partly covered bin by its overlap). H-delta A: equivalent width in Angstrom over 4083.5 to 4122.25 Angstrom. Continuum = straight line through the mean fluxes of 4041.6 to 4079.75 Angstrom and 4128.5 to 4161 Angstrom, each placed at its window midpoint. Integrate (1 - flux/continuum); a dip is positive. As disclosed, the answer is 2.5 Angstrom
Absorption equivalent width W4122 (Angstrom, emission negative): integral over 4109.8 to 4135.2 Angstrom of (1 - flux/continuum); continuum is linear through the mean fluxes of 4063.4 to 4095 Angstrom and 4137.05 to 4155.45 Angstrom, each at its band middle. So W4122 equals 0.9 Angstrom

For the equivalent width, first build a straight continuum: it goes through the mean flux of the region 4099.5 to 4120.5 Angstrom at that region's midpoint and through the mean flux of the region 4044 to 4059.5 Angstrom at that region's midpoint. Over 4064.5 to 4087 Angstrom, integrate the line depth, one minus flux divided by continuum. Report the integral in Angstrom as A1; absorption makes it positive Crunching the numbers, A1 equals 0.8 Angstrom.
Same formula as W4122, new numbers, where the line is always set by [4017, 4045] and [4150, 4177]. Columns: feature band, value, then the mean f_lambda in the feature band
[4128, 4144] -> 0.4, 9.43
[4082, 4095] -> 0.5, 9.32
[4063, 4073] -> 0.2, 9.49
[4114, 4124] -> 0.2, 9.52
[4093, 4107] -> 1.8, 8.47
